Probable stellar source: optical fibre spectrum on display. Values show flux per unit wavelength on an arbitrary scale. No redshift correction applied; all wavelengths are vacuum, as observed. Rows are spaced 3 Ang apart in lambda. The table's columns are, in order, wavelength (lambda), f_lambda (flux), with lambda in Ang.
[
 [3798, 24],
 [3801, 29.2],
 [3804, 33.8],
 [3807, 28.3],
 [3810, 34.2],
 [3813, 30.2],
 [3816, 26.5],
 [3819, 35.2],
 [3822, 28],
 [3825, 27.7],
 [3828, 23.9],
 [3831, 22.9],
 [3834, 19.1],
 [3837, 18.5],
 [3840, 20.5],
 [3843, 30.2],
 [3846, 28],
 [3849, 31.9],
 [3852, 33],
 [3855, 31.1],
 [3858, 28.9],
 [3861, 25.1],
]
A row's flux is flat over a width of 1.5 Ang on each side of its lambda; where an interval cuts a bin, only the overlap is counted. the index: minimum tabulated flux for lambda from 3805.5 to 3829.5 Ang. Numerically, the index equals 23.9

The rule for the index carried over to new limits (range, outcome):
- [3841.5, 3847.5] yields 28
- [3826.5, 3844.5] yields 18.5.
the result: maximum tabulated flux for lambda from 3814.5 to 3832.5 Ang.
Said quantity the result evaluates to 35.2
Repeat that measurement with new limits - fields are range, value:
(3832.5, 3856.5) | 33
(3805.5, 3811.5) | 34.2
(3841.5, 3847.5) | 30.2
